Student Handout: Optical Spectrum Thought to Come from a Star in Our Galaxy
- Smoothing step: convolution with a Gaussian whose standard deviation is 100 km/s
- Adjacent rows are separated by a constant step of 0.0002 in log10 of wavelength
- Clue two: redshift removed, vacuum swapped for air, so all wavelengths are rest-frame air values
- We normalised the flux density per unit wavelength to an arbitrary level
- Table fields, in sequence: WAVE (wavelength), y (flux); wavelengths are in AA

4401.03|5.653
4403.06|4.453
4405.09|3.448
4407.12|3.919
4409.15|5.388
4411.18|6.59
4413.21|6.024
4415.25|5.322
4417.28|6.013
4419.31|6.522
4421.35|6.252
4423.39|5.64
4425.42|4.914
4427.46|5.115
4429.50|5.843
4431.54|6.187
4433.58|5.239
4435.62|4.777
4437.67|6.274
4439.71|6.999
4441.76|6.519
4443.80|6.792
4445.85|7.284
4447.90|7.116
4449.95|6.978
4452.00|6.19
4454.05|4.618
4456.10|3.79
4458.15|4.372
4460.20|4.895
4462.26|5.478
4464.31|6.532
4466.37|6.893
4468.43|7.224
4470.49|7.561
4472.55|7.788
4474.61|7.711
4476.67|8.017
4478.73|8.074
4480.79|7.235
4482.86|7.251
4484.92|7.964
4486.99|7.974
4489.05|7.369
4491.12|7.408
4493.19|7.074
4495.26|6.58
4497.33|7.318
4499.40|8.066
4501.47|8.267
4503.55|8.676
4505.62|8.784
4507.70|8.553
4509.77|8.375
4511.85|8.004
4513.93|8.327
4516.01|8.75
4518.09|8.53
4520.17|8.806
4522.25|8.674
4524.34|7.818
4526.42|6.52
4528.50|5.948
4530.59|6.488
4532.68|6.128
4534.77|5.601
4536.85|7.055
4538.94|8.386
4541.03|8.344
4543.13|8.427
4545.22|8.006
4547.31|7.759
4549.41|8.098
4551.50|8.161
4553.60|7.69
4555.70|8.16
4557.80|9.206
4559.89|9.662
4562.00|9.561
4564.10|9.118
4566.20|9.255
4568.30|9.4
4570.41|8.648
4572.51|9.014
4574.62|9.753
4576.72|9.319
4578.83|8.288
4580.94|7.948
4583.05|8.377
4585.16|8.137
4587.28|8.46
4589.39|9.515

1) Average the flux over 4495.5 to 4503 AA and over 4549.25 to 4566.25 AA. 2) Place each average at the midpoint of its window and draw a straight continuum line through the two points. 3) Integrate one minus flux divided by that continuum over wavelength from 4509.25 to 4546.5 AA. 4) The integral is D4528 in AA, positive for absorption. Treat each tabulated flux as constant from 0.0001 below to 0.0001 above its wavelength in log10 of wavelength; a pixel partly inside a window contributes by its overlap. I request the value 2.7 AA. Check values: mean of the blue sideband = 7.8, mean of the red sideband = 8.78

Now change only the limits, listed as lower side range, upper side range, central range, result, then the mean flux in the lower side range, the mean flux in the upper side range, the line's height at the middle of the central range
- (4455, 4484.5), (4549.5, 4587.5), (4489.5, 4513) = -1.8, 6.66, 8.78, 7.33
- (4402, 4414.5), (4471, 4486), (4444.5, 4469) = 3.3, 4.98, 7.72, 6.87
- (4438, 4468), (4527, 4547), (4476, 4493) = -3.0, 6.06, 7.16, 6.47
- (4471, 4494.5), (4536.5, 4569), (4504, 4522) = -1.2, 7.61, 8.54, 8.01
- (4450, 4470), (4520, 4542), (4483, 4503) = -3.7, 5.68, 7.19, 6.38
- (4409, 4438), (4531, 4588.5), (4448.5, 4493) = -0.5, 5.74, 8.35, 6.64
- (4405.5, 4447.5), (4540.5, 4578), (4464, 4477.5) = -1.2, 5.86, 8.76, 6.83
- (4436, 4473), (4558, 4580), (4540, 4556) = 1.1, 6.24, 9.2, 8.66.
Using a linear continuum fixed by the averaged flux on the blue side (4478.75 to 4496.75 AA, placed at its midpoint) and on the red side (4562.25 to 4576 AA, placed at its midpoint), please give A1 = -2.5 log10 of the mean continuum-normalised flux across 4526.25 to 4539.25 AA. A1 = 0.28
